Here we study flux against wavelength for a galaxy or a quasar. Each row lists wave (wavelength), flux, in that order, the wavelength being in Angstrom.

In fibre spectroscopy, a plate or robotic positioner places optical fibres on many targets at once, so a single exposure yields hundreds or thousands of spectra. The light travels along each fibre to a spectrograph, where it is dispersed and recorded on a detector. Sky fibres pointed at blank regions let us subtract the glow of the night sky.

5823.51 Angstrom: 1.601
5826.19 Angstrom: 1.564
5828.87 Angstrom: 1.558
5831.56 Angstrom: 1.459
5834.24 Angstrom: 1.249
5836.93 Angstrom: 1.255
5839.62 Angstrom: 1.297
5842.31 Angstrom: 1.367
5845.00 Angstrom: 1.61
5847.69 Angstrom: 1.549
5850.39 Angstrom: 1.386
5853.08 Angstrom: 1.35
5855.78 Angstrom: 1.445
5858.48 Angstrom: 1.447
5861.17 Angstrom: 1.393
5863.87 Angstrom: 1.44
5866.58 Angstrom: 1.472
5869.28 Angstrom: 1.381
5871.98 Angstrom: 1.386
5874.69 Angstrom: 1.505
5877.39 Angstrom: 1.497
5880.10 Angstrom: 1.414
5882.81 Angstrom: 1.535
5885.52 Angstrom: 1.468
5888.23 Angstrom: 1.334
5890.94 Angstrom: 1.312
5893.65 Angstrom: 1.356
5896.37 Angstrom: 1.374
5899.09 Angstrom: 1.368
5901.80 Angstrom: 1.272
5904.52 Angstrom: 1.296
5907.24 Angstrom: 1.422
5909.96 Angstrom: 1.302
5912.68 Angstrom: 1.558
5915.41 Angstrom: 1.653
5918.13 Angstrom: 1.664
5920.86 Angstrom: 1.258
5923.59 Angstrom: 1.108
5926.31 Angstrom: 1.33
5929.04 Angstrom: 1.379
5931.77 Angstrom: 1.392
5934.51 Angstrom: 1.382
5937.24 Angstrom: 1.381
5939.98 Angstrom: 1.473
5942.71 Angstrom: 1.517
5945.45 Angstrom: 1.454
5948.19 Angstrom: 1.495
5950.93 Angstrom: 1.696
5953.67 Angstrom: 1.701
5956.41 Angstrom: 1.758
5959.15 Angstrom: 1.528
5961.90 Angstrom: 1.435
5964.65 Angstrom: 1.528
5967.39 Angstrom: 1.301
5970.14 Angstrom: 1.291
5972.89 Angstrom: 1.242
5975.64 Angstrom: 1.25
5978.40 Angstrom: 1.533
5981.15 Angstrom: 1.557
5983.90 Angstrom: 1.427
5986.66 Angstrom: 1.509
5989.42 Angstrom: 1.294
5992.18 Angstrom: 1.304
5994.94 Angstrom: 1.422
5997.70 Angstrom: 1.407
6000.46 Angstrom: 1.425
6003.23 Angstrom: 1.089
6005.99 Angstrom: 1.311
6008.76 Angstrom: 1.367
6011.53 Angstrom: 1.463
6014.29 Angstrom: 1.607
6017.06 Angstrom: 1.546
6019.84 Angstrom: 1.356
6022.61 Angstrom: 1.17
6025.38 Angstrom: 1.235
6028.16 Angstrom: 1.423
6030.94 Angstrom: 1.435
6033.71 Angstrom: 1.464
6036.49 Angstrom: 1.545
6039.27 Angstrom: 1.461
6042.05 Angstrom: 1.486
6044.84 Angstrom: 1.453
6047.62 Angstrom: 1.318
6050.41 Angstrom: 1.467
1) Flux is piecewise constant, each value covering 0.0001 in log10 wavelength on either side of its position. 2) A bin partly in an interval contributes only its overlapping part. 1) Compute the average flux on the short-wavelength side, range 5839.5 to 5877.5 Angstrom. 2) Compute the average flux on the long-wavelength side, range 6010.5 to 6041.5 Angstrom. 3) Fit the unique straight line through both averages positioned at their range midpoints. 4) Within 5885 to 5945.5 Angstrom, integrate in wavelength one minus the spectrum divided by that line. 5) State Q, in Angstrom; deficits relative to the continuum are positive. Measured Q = 1.83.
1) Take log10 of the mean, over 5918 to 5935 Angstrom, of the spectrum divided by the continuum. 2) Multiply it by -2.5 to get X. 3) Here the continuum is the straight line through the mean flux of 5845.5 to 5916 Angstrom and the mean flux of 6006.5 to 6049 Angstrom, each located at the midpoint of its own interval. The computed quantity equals 0.07 mag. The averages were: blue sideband 1.42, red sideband 1.42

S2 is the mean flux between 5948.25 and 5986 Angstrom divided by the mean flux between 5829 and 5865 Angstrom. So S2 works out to 1.05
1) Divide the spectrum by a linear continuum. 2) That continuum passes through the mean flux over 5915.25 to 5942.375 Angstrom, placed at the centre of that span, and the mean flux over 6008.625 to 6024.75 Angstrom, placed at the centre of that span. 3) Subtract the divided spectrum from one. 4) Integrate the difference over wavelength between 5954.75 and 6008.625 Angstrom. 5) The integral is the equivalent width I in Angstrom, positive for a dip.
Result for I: 0.2 Angstrom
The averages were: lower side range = 1.4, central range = 1.4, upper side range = 1.41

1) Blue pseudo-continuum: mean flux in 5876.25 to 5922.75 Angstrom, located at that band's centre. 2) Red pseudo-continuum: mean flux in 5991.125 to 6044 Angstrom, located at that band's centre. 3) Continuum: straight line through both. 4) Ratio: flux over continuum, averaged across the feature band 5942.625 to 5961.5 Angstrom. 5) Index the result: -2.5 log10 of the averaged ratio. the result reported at -0.13 mag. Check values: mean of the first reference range 1.41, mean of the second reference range 1.4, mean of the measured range 1.59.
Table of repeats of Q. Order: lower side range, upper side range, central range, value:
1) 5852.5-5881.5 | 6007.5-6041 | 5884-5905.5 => 1.2 Angstrom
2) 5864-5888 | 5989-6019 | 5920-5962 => -1.2 Angstrom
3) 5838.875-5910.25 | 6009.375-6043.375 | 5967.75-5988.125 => 0.4 Angstrom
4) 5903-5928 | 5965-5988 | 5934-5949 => -0.6 Angstrom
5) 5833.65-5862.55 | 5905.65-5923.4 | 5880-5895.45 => 0.3 Angstrom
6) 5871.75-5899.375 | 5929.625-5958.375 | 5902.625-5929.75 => 1.4 Angstrom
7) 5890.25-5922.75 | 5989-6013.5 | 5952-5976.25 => -1.5 Angstrom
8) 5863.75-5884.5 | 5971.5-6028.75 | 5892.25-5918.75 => 0.3 Angstrom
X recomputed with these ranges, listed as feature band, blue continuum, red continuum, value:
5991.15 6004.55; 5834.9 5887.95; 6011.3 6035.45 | 0.07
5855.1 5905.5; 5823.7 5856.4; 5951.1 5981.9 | 0.03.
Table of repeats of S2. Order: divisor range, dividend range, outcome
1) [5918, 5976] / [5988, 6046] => 0.97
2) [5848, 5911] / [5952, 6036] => 1.01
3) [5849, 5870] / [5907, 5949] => 1.00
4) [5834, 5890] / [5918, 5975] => 1.01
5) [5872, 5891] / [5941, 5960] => 1.10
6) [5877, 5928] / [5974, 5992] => 1.02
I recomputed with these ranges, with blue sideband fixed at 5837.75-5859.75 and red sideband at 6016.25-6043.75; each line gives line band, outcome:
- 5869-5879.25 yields -0.2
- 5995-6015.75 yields 0.4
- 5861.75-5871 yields 0.0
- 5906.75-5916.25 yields -0.4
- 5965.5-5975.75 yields 0.9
